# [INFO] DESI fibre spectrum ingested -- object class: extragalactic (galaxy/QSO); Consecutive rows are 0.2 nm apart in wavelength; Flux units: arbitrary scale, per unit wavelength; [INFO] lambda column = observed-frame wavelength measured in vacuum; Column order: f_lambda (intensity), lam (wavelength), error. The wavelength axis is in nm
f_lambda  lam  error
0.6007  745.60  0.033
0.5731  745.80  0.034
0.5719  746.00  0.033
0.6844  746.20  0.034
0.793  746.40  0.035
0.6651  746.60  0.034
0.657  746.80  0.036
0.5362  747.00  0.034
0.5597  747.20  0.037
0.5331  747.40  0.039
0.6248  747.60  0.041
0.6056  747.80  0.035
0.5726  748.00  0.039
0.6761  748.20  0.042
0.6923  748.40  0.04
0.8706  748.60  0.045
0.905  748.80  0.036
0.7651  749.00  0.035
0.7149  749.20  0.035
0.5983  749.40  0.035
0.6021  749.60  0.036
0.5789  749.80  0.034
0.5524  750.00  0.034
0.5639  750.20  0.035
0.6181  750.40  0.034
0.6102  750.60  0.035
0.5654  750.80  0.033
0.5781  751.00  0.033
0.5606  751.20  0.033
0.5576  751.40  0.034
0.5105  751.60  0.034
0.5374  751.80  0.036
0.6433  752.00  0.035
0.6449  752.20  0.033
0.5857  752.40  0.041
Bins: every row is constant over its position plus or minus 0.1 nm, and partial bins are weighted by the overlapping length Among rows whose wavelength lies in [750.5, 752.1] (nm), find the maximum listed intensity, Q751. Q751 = 0.6433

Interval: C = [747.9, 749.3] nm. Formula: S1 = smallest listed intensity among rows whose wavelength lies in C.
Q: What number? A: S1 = 0.5726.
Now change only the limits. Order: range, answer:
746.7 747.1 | 0.5362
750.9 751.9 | 0.5105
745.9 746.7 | 0.5719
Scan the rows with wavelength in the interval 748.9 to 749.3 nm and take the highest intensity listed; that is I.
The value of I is 0.7651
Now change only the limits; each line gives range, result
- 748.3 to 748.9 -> 0.905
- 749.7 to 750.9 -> 0.6181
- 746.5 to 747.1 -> 0.6651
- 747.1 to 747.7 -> 0.6248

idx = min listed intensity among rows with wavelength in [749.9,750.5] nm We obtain 0.5524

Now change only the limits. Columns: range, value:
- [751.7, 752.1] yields 0.5374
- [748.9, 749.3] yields 0.7149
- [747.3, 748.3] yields 0.5331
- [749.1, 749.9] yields 0.5789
